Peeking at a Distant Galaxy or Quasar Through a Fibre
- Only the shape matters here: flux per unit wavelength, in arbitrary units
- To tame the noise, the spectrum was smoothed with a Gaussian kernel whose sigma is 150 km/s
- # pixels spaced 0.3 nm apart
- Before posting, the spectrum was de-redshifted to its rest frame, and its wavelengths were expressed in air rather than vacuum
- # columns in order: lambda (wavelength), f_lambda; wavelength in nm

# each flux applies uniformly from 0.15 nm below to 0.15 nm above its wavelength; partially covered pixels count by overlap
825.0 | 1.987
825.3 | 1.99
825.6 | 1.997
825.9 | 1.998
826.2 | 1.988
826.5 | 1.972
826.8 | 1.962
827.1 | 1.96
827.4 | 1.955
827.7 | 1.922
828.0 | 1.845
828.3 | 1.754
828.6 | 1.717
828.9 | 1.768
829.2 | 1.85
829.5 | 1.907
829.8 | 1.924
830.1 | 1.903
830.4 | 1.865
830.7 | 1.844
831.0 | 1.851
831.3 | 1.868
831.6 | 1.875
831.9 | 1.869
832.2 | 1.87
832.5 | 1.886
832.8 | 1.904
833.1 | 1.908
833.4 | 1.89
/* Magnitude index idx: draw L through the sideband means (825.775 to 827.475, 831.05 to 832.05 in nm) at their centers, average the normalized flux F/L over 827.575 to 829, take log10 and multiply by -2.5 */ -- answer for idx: 0.08 mag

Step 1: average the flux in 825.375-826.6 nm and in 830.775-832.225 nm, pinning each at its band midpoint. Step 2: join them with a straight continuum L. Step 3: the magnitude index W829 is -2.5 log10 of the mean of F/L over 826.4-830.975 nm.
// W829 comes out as 0.031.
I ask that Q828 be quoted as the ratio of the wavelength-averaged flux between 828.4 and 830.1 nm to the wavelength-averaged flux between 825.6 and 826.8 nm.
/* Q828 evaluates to 0.93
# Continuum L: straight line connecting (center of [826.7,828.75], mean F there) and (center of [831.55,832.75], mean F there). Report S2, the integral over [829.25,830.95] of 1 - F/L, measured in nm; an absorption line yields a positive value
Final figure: -0.01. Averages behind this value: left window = 1.87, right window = 1.88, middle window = 1.88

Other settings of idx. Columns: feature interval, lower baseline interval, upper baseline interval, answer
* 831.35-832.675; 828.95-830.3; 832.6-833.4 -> 0.01 mag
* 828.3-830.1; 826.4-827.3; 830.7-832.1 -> 0.05 mag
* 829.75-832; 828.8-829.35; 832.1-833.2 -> -0.01 mag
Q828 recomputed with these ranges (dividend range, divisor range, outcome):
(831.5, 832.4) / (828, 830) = 1.03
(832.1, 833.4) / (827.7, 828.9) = 1.06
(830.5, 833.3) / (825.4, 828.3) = 0.96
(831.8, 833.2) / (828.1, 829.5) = 1.05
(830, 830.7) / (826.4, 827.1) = 0.95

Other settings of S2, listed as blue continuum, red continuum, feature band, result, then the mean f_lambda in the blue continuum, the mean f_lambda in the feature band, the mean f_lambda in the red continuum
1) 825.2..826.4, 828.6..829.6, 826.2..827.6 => -0.021 nm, 1.99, 1.96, 1.82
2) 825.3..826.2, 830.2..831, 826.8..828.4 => 0.036 nm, 1.99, 1.9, 1.86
